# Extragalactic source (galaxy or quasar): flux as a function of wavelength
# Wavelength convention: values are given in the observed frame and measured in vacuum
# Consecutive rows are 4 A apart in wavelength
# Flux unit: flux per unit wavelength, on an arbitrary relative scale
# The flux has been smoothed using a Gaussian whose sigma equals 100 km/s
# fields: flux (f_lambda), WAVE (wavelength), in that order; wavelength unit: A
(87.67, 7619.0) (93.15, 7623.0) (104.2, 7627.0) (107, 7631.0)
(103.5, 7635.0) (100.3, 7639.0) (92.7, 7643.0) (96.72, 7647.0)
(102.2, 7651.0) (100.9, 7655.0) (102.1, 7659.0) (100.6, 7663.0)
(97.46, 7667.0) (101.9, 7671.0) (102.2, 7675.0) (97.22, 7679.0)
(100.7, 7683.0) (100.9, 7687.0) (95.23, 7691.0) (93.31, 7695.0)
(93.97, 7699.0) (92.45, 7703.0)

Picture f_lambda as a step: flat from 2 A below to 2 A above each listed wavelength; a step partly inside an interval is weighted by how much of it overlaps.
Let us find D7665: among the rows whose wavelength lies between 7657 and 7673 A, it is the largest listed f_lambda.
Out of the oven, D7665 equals 102.1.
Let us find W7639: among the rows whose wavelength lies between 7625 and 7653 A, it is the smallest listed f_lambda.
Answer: 92.7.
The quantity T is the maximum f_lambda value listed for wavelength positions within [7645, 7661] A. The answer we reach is 102.2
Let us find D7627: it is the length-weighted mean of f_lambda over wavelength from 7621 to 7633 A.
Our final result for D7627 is 101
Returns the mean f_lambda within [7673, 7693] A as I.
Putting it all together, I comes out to 99.2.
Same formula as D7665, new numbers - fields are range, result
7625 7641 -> 107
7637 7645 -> 100.3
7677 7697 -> 100.9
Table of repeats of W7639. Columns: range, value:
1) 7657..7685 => 97.22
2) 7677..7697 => 93.31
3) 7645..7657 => 96.72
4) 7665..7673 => 97.46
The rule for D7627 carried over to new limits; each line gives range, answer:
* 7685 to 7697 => 96.5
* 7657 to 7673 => 101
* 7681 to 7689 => 101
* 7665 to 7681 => 99.7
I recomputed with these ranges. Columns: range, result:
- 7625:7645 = 102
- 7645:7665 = 101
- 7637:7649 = 96.6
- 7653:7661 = 102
